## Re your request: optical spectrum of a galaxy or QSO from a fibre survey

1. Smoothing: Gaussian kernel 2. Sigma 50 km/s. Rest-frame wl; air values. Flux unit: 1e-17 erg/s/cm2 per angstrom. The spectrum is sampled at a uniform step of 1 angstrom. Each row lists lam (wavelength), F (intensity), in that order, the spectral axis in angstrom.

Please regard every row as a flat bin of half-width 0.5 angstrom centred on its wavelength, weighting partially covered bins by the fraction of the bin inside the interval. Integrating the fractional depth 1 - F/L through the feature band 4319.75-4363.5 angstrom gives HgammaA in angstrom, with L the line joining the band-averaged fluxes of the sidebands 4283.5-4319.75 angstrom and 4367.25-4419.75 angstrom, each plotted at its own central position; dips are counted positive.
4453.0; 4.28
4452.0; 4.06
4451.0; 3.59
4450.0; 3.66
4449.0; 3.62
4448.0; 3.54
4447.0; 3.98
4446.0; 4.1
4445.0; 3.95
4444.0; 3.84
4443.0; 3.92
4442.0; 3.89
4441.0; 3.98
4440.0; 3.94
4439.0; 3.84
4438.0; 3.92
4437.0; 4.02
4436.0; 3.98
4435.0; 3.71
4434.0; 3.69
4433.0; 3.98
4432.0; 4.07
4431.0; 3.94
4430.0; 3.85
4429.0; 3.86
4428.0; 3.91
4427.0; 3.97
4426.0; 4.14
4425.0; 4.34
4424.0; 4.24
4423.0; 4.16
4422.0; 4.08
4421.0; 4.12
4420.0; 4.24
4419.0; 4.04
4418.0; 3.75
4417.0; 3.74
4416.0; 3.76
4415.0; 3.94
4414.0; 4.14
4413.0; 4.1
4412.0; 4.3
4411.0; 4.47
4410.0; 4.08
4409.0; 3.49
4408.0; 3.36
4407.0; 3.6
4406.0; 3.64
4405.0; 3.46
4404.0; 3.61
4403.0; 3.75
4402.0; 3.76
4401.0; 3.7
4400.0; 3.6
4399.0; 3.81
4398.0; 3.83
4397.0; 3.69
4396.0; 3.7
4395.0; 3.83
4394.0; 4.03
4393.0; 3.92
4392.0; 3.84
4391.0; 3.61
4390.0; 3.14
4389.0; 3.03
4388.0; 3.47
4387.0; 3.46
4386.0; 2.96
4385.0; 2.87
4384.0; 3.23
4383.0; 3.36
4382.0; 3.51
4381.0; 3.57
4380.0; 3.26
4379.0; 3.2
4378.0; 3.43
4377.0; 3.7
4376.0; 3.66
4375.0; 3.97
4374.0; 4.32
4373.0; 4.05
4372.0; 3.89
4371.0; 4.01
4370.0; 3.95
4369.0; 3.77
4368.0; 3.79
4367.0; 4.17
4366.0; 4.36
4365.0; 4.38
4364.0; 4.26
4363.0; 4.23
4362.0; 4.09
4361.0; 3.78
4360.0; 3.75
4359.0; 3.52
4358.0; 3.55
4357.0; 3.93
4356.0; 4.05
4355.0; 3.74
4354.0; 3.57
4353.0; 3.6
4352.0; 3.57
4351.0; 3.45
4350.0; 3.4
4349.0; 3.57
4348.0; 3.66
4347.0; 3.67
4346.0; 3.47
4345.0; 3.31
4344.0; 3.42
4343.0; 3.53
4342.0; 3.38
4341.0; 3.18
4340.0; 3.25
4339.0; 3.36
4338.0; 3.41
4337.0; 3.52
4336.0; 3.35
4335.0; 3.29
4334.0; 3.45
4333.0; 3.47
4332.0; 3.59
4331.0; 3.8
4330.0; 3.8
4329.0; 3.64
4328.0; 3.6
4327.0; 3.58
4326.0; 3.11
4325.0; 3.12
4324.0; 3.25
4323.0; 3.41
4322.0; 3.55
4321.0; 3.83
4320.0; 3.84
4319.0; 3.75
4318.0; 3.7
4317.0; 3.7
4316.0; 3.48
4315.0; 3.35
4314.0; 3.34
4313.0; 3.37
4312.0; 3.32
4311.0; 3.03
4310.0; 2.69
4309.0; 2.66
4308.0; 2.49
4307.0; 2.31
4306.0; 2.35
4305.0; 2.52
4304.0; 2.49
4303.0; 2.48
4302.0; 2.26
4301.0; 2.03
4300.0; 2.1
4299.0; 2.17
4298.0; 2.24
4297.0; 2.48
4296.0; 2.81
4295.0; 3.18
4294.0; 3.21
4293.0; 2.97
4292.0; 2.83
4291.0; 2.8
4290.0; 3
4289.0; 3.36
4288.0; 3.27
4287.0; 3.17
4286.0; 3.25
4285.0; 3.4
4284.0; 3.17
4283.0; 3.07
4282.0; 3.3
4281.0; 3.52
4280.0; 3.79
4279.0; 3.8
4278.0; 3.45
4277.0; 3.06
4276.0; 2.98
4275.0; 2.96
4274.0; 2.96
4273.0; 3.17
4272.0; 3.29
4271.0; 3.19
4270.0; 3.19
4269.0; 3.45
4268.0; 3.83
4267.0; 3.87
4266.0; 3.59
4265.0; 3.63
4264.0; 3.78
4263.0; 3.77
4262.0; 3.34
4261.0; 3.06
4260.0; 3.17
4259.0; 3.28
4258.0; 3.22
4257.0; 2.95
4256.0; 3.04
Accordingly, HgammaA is -4.1 angstrom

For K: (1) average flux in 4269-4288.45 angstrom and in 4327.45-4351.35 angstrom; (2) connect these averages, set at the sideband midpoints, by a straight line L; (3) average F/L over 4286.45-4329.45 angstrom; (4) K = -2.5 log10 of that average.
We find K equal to 0.12 mag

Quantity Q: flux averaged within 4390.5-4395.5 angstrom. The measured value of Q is 3.85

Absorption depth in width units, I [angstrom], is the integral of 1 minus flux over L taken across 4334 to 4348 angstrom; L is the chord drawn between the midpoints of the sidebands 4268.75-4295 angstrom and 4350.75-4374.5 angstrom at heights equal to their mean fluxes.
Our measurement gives 1.2 angstrom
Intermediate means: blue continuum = 3.21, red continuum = 3.91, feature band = 3.41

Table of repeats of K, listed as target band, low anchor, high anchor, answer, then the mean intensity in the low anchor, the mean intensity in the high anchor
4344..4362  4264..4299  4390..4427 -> -0.014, 3.21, 3.88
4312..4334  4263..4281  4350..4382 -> 0.032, 3.42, 3.81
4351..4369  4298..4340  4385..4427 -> -0.128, 3.15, 3.79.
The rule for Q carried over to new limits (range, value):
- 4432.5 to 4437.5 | 3.88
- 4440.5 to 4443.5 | 3.93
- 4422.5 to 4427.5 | 4.17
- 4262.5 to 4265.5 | 3.73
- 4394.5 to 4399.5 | 3.77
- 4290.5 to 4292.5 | 2.81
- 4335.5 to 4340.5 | 3.38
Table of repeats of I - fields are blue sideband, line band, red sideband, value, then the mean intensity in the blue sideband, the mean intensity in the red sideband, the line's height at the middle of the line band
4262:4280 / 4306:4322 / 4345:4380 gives 1.6 angstrom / 3.42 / 3.79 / 3.6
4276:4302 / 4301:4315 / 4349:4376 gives 2.3 angstrom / 3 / 3.88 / 3.23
